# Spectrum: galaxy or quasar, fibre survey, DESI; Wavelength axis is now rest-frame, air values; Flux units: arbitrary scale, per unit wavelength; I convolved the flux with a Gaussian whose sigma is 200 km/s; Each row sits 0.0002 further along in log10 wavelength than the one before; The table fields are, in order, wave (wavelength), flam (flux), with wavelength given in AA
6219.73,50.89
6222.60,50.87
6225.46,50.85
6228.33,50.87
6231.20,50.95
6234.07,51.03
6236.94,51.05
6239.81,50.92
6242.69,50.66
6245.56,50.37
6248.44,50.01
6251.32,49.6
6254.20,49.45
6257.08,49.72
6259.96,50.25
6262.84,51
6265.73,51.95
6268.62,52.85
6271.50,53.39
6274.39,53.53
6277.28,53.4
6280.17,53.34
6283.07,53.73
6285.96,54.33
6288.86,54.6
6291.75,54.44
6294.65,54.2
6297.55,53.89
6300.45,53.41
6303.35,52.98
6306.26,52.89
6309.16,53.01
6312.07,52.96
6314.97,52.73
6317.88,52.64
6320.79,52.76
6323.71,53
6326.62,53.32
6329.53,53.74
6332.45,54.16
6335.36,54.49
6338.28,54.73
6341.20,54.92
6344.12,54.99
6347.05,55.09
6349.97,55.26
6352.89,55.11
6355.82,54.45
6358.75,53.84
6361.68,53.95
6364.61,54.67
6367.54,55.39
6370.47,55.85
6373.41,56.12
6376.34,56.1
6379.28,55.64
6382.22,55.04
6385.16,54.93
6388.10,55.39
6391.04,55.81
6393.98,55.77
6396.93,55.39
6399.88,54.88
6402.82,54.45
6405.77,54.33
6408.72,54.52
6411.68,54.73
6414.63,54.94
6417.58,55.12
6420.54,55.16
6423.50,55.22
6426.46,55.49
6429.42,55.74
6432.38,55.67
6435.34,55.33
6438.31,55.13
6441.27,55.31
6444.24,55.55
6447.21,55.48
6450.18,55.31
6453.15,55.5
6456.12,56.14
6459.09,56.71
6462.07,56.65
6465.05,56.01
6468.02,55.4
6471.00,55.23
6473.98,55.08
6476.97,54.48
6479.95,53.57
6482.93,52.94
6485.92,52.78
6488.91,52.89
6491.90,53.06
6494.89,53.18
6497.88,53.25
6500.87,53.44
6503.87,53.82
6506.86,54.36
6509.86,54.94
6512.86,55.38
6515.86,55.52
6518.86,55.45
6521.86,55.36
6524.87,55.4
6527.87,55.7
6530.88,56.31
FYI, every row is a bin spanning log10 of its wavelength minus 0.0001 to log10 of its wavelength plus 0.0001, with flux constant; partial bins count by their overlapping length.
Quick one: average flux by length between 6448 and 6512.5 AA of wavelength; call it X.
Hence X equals 54.5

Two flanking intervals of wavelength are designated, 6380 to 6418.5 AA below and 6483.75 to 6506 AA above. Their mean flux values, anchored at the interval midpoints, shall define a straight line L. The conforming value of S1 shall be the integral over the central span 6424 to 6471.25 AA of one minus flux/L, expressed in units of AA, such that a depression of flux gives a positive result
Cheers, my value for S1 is -1.4 AA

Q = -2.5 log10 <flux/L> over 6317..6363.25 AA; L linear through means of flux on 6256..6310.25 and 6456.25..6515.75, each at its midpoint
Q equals -0.02 mag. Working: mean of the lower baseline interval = 53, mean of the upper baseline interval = 54.4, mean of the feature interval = 54.2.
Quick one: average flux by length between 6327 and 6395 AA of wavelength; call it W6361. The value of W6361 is 55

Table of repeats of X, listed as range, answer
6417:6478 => 55.5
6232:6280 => 51.3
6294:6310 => 53.4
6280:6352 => 53.8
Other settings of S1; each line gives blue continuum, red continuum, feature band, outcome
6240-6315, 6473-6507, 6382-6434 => -2.03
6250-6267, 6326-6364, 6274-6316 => -1.21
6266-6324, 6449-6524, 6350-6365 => -0.19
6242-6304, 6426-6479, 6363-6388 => -0.59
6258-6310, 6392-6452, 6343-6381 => -0.57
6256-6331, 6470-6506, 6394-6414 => -0.54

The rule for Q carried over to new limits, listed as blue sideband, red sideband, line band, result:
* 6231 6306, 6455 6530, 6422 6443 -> -0.03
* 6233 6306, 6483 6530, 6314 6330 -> -0.01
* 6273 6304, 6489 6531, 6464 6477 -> -0.02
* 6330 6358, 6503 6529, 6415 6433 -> -0.01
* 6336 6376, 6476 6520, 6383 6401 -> -0.01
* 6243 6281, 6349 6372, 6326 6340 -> -0.01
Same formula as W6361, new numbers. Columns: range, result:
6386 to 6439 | 55.2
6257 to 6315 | 53.1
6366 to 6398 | 55.6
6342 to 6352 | 55.1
